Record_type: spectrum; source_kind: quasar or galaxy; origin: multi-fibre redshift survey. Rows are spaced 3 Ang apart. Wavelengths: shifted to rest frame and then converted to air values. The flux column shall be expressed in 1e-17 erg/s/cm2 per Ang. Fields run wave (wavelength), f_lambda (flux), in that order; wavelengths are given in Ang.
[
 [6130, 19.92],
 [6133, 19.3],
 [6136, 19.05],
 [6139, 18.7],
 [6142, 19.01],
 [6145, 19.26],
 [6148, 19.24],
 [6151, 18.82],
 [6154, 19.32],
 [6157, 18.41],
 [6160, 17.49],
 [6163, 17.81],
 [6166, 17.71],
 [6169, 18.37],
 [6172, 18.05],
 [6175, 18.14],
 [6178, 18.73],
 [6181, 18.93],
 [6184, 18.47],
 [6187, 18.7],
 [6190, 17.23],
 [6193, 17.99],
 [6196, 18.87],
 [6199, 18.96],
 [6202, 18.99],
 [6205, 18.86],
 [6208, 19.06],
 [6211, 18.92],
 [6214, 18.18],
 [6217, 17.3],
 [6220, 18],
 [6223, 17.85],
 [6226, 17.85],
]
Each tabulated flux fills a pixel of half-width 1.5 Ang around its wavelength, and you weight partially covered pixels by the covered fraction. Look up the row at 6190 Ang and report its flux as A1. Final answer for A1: 17.23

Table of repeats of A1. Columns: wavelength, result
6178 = 18.73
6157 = 18.41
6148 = 19.24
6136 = 19.05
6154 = 19.32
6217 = 17.3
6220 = 18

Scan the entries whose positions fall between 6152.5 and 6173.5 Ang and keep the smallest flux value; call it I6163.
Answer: 17.49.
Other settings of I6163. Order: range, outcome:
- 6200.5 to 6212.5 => 18.86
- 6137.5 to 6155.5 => 18.7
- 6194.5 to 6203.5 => 18.87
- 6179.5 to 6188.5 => 18.47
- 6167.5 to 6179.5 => 18.05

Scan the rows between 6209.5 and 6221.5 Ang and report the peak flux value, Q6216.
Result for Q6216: 18.92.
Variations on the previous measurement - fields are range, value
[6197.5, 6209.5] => 19.06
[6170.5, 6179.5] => 18.73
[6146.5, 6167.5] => 19.32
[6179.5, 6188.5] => 18.93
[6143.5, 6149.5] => 19.26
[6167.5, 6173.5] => 18.37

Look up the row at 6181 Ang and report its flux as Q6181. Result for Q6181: 18.93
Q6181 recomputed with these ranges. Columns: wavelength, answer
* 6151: 18.82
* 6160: 17.49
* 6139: 18.7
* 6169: 18.37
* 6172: 18.05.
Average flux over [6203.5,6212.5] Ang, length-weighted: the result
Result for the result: 18.9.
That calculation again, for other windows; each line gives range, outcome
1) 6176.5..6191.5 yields 18.4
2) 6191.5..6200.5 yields 18.6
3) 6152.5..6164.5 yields 18.3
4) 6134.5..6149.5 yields 19.1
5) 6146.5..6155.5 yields 19.1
